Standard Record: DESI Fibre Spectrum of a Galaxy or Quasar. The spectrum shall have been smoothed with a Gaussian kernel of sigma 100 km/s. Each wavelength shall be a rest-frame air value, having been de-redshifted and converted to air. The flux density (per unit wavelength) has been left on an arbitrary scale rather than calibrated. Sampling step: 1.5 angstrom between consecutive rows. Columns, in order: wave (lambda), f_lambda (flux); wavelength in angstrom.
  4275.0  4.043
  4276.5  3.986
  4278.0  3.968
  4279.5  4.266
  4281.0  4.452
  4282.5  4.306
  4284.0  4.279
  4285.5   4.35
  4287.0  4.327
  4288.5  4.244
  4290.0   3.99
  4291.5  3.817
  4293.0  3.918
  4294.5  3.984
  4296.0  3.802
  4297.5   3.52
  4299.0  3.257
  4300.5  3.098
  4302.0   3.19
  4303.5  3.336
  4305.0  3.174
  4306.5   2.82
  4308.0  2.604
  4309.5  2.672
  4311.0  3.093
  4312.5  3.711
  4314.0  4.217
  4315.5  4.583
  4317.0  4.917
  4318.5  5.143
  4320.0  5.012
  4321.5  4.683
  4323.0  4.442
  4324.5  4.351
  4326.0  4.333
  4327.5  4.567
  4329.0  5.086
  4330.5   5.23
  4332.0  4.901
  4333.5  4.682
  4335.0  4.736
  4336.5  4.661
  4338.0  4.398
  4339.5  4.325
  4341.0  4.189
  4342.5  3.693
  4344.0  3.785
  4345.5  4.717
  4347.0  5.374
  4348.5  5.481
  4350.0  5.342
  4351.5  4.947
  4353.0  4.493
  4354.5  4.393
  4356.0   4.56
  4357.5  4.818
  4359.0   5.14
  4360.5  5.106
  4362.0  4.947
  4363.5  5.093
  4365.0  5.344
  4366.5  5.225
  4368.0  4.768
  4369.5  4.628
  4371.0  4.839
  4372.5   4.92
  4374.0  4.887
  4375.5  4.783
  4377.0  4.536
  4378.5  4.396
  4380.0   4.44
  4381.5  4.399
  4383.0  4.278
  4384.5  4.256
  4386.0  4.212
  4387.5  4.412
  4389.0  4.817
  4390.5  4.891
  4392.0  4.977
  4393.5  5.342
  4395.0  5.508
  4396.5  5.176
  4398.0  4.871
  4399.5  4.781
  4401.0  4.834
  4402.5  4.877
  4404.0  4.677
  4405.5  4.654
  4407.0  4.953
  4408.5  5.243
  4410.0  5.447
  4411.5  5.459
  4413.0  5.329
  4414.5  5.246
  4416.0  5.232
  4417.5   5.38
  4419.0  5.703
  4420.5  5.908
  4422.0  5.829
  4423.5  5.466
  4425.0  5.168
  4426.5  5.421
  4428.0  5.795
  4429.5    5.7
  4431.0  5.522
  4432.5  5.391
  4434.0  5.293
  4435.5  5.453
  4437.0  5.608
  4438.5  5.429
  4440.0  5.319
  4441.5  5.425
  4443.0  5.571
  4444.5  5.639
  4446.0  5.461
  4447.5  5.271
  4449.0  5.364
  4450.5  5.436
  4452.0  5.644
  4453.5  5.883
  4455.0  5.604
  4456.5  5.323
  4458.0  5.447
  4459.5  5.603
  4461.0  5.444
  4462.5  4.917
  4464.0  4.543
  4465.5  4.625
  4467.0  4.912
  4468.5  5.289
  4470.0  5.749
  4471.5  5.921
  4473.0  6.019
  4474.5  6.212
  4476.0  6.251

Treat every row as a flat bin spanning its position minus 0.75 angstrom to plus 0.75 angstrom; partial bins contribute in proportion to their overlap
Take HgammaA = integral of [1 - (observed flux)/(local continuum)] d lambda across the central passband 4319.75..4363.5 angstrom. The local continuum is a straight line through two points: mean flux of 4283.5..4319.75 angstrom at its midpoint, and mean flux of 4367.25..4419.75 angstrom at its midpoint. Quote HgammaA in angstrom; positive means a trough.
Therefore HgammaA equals -4.7 angstrom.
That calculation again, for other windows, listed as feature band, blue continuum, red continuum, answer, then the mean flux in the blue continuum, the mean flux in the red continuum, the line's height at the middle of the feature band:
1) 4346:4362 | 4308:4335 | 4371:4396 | -1.41 angstrom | 4.41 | 4.7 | 4.56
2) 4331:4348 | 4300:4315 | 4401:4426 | -3.05 angstrom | 3.22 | 5.27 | 3.84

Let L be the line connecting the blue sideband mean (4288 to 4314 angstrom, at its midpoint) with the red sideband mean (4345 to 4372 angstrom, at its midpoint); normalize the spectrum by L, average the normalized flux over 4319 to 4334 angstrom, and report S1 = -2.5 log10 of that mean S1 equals -0.15 mag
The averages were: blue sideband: 3.44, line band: 4.74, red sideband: 4.96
